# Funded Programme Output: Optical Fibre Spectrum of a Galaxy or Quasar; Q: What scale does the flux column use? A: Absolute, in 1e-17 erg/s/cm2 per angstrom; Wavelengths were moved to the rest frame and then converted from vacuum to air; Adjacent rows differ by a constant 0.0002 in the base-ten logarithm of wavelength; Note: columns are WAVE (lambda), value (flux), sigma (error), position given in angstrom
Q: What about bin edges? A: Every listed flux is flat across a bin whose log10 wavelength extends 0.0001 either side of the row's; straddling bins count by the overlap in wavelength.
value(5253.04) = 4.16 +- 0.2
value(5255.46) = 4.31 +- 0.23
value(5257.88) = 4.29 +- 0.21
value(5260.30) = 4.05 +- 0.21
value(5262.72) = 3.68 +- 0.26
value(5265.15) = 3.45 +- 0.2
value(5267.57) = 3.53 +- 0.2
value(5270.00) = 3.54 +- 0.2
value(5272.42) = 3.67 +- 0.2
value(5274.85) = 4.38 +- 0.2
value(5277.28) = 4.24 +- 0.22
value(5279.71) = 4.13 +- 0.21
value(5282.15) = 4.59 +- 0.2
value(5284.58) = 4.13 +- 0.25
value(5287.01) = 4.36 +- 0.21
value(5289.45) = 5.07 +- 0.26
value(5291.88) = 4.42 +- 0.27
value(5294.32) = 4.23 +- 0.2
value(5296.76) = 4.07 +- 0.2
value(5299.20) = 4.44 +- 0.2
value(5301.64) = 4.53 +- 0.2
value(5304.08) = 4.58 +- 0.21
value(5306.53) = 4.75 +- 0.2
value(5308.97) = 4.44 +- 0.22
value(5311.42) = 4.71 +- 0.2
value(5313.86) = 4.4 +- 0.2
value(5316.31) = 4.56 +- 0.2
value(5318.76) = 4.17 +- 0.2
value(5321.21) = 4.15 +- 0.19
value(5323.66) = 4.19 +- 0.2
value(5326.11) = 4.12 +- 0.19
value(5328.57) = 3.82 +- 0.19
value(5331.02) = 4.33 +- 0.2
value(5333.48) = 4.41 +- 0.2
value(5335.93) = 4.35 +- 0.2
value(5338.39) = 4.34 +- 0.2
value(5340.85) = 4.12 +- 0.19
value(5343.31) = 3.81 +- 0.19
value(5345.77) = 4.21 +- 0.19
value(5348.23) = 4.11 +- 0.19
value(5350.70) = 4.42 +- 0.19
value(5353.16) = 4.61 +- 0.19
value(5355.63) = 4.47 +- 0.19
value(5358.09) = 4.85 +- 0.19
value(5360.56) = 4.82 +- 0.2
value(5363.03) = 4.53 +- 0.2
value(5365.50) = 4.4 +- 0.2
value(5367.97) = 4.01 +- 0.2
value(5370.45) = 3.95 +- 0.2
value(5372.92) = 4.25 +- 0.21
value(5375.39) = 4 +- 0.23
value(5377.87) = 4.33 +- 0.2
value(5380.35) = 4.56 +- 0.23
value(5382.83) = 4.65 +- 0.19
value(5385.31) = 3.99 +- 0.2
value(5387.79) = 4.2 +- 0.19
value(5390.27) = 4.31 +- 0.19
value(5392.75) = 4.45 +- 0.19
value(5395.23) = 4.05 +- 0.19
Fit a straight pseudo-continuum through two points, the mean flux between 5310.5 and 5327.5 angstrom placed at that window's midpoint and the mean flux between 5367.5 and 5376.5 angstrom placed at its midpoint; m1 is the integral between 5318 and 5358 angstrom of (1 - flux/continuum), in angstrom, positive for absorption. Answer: -0.2 angstrom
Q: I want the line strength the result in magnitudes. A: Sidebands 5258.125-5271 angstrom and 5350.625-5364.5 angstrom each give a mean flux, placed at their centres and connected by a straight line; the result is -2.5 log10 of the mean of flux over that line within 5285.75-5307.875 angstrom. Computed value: -0.12 mag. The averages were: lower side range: 3.7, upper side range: 4.63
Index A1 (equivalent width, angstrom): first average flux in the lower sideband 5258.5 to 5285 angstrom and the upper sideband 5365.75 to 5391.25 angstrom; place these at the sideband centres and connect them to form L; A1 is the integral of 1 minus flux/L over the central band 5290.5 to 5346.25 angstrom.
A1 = -3.4 angstrom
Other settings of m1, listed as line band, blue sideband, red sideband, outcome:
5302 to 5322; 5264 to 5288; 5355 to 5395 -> -1.70 angstrom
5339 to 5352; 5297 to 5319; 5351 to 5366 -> 1.24 angstrom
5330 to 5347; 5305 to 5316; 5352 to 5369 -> 1.23 angstrom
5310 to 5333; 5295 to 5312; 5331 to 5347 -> 0.38 angstrom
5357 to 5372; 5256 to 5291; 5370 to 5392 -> -0.64 angstrom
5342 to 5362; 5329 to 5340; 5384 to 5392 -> -0.66 angstrom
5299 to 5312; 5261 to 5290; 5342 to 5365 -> -1.21 angstrom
